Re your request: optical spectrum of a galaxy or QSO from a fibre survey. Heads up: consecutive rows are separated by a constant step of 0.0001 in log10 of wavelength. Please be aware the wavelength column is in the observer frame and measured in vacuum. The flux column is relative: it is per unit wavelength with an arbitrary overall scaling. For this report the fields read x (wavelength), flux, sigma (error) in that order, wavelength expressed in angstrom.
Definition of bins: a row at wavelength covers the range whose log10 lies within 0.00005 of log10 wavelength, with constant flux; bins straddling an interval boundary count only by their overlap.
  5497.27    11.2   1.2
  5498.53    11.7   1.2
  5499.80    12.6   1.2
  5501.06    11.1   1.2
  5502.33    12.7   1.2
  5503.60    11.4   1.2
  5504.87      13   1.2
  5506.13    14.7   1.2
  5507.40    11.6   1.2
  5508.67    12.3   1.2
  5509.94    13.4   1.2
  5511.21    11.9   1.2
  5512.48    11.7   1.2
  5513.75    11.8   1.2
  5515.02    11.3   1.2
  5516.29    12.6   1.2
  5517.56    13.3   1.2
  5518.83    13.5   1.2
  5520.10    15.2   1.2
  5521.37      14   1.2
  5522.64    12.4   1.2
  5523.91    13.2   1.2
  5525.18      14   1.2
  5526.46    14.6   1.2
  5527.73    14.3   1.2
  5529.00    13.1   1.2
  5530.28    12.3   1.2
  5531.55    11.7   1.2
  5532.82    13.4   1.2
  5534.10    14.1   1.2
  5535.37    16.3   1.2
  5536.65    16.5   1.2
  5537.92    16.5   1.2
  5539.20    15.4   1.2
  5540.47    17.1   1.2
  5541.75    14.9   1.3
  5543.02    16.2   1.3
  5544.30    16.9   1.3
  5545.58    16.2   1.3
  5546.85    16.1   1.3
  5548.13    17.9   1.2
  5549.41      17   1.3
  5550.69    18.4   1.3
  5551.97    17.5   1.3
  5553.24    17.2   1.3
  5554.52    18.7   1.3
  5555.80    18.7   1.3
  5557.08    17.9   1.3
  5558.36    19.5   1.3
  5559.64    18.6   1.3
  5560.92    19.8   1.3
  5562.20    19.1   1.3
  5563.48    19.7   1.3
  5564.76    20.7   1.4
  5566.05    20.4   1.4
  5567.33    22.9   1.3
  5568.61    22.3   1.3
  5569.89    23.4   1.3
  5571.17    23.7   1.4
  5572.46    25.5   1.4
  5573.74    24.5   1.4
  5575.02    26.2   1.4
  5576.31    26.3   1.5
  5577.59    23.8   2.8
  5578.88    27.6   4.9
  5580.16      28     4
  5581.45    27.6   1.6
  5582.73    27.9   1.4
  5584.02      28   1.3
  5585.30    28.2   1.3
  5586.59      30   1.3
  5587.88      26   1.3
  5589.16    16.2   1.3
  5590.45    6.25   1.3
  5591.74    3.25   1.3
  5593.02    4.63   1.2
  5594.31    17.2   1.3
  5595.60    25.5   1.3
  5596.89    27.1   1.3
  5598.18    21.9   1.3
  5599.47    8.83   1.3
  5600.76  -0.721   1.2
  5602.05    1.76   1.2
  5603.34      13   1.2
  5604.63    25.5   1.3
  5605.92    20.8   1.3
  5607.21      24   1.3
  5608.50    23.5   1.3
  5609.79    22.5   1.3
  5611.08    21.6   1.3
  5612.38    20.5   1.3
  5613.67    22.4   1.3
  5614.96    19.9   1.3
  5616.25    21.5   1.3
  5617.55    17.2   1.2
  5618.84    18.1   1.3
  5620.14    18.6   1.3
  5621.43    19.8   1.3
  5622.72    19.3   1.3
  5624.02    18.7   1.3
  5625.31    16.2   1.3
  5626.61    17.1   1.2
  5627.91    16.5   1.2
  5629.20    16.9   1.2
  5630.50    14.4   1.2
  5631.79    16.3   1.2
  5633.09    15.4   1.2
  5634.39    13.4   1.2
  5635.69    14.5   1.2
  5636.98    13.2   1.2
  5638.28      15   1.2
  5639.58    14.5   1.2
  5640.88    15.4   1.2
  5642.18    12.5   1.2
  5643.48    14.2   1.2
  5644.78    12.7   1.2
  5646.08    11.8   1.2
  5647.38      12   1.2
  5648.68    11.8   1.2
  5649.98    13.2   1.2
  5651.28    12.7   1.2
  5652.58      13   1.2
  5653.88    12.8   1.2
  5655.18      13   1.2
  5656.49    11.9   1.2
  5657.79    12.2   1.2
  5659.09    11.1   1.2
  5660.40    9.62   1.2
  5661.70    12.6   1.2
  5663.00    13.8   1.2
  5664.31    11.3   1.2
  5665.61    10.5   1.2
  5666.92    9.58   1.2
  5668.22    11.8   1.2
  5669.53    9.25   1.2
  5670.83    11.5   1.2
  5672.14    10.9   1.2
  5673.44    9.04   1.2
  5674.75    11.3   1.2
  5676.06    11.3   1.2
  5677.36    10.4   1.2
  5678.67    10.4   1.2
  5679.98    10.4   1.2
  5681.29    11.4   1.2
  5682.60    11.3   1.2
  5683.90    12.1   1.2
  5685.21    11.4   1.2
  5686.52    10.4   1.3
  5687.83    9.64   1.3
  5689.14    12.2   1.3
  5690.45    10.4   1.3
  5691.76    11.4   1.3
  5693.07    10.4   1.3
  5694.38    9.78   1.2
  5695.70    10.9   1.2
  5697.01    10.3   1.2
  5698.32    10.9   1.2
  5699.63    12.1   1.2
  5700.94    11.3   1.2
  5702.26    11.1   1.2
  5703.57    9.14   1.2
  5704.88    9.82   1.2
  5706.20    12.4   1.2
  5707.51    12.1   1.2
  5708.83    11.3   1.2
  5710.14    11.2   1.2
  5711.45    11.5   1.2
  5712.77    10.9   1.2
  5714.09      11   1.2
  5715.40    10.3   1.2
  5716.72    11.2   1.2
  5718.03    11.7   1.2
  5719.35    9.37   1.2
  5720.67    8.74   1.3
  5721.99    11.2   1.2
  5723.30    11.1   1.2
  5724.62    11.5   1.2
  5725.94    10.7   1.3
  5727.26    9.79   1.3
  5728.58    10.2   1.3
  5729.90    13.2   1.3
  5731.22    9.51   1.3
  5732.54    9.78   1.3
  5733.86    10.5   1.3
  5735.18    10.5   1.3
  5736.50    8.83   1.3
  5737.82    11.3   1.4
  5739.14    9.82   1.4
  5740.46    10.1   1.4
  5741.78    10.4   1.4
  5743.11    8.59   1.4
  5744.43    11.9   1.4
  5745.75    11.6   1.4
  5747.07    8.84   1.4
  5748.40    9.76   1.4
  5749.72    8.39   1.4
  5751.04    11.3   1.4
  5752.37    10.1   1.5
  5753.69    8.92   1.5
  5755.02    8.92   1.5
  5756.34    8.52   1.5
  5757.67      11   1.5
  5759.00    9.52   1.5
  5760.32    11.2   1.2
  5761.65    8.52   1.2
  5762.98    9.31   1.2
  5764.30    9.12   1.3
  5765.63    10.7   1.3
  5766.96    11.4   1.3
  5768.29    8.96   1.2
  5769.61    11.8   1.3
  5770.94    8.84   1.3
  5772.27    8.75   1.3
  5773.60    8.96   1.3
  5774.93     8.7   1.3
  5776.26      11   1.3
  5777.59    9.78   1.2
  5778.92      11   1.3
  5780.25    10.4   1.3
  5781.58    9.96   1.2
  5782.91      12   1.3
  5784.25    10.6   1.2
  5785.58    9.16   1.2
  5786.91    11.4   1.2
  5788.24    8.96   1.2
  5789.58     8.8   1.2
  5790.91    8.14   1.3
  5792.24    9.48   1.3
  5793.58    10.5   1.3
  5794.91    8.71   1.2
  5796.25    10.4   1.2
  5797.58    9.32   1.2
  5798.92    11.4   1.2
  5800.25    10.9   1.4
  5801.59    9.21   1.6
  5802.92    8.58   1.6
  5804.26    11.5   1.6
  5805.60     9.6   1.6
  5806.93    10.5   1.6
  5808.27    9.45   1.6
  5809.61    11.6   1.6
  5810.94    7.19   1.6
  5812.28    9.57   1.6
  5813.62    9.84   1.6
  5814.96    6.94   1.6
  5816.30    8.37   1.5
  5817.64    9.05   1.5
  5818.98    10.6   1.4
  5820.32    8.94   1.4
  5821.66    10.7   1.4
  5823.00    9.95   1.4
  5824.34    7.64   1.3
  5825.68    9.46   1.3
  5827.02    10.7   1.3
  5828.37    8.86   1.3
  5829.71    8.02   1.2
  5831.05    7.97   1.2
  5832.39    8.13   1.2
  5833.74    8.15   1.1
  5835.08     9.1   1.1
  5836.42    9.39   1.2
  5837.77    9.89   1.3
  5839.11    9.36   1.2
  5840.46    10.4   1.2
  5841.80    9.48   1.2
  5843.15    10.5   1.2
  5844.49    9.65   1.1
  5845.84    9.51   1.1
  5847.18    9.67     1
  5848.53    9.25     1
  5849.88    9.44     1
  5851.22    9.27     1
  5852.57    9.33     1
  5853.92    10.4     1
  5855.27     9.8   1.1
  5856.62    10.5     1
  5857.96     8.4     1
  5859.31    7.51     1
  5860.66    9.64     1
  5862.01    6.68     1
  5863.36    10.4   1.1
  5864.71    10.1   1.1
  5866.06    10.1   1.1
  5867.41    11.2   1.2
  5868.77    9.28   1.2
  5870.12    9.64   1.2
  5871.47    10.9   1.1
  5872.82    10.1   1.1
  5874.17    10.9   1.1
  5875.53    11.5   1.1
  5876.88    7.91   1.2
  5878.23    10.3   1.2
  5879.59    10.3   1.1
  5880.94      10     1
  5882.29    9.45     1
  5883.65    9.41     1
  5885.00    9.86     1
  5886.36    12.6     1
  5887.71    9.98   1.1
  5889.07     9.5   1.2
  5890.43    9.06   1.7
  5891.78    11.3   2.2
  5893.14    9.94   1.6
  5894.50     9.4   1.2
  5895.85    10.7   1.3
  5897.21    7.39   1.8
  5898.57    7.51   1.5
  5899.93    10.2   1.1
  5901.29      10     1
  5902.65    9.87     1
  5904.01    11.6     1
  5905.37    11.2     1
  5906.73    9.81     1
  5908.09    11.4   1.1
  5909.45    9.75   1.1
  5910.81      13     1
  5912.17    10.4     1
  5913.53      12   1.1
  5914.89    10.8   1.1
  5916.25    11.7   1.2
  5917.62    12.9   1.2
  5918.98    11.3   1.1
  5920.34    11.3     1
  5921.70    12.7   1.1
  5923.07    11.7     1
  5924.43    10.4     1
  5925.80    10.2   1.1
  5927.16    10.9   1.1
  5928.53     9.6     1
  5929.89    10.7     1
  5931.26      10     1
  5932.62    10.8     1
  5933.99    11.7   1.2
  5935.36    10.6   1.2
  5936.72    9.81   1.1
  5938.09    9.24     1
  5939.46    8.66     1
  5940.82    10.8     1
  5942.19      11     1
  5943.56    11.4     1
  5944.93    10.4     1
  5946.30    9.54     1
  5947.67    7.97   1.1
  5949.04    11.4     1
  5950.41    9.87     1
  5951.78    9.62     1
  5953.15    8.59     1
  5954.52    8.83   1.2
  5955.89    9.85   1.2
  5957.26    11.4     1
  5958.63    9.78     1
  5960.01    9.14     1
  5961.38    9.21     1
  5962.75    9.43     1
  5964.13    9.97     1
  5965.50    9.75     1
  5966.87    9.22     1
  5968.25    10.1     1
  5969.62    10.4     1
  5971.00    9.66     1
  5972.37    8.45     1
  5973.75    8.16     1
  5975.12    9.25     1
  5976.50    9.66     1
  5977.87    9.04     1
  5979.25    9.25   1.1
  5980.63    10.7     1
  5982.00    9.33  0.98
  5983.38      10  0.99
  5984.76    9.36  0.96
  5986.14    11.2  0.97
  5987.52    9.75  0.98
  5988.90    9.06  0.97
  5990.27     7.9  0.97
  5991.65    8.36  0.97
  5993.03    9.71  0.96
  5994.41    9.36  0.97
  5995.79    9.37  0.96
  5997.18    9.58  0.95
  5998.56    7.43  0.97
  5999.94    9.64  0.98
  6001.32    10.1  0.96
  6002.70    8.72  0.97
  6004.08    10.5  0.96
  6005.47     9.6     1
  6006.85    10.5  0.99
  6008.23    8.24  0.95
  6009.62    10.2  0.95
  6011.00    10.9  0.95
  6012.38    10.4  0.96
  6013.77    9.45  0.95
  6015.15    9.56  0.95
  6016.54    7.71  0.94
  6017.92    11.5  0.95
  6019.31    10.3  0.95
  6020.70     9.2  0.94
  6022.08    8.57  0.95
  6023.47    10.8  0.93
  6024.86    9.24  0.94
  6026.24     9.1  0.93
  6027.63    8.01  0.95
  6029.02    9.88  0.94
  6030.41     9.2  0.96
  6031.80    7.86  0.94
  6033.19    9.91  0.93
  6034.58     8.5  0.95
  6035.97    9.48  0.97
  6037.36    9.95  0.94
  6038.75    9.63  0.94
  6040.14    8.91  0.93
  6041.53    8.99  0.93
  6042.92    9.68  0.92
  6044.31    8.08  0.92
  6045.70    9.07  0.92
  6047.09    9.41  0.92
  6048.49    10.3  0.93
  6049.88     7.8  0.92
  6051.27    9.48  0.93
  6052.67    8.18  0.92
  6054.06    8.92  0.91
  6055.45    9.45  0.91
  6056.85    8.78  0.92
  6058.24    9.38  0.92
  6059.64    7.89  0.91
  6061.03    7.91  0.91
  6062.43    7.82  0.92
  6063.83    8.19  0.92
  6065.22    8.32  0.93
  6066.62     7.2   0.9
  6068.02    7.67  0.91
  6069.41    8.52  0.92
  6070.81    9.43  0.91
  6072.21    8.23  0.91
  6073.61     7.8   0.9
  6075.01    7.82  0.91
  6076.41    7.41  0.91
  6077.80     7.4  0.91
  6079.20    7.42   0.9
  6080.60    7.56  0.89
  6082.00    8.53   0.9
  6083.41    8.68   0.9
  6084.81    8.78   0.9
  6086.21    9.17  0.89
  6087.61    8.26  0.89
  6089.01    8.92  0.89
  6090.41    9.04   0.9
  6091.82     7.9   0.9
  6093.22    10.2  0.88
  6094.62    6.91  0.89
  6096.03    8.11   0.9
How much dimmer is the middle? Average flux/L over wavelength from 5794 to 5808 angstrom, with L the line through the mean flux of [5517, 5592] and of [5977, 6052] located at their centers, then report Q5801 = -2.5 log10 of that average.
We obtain 0.34 mag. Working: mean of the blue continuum 18.7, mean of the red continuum 9.4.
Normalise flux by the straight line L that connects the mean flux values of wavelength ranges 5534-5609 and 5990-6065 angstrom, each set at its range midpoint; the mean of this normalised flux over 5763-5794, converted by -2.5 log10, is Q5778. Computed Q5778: 0.43 mag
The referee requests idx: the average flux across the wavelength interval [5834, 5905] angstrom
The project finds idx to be 9.76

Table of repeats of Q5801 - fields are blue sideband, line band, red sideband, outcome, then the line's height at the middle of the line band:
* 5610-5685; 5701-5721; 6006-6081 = 0.22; 13.2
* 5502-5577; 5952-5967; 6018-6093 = 0.07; 10.2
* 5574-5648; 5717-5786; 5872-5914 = 0.37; 14.3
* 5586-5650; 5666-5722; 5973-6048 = 0.36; 15.1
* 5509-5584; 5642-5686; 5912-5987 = 0.33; 15.7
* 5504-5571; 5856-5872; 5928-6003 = 0.17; 11.2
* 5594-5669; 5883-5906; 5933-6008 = 0.10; 11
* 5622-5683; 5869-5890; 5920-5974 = 0.06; 10.7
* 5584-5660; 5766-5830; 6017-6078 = 0.33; 13.2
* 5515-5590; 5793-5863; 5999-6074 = 0.38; 13.3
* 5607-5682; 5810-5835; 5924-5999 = 0.31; 11.8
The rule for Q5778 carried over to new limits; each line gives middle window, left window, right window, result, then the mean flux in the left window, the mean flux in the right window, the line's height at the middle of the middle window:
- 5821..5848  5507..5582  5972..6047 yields 0.31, 17.5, 9.38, 12.4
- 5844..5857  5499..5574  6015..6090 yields 0.20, 16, 8.77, 11.6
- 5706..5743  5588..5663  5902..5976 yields 0.28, 15.4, 10.3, 13.8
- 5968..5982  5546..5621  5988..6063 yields 0.11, 20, 9.22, 10.4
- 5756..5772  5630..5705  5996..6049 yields 0.13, 11.8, 9.42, 11.2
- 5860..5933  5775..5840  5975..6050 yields -0.09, 9.58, 9.42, 9.51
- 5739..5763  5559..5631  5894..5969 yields 0.49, 20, 10.3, 15.5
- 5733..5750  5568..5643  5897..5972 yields 0.47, 19.1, 10.3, 15.5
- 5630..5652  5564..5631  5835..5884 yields 0.32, 20.1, 9.7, 18.3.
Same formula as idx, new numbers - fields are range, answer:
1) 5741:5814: 9.87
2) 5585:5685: 14.8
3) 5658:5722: 10.9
